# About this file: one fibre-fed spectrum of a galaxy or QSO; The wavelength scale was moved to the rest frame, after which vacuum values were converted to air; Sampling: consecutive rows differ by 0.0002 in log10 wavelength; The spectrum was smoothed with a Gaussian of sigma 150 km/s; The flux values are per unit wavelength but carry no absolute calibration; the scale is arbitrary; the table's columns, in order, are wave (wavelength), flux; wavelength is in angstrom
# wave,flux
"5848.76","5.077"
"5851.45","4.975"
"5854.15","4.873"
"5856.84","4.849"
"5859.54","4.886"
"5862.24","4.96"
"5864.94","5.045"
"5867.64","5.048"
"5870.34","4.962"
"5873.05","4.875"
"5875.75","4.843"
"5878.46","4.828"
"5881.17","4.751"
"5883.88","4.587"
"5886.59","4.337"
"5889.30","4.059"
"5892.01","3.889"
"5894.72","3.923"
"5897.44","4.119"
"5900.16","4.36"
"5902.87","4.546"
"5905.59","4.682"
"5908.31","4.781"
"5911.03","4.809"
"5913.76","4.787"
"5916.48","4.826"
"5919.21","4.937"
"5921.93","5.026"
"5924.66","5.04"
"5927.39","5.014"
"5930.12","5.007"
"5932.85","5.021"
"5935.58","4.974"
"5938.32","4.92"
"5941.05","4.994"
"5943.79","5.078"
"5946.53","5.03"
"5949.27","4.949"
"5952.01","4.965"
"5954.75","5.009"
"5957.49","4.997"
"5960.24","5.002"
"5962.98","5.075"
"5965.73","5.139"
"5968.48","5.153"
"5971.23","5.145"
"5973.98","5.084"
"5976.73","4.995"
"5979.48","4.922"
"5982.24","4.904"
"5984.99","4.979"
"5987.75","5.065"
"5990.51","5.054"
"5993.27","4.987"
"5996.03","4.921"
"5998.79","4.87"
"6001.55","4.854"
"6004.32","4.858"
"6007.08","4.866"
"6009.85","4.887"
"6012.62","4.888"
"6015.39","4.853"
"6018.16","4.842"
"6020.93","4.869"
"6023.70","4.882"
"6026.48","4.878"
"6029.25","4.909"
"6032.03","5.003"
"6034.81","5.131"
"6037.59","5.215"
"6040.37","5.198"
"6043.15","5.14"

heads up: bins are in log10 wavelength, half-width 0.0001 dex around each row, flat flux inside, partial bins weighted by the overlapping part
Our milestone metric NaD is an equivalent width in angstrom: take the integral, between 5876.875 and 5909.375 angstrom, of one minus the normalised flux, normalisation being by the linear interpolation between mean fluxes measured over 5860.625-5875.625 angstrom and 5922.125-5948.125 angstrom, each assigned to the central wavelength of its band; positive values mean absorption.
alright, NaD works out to 3.76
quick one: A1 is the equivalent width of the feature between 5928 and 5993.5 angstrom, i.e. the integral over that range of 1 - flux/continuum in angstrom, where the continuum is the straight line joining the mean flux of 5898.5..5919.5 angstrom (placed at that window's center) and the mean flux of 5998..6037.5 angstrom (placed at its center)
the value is -3.0 angstrom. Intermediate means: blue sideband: 4.7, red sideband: 4.91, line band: 5.02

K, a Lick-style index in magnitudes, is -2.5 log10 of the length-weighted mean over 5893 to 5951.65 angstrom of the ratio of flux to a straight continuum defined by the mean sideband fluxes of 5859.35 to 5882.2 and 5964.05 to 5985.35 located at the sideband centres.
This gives 0.04 mag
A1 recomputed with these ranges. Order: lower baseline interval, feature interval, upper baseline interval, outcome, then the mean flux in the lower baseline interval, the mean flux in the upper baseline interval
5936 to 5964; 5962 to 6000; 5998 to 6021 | -0.70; 5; 4.87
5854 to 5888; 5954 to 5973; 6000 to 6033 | -0.83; 4.83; 4.88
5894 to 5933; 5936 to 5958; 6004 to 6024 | -0.99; 4.73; 4.87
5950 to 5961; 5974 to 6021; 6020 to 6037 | 0.46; 4.99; 4.96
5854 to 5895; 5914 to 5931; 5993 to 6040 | -0.70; 4.68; 4.93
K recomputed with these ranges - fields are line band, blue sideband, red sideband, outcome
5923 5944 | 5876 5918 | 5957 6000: -0.061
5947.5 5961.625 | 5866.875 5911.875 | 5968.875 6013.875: -0.039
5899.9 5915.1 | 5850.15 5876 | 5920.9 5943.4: 0.066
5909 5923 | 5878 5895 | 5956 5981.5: -0.063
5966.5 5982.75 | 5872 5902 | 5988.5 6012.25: -0.054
